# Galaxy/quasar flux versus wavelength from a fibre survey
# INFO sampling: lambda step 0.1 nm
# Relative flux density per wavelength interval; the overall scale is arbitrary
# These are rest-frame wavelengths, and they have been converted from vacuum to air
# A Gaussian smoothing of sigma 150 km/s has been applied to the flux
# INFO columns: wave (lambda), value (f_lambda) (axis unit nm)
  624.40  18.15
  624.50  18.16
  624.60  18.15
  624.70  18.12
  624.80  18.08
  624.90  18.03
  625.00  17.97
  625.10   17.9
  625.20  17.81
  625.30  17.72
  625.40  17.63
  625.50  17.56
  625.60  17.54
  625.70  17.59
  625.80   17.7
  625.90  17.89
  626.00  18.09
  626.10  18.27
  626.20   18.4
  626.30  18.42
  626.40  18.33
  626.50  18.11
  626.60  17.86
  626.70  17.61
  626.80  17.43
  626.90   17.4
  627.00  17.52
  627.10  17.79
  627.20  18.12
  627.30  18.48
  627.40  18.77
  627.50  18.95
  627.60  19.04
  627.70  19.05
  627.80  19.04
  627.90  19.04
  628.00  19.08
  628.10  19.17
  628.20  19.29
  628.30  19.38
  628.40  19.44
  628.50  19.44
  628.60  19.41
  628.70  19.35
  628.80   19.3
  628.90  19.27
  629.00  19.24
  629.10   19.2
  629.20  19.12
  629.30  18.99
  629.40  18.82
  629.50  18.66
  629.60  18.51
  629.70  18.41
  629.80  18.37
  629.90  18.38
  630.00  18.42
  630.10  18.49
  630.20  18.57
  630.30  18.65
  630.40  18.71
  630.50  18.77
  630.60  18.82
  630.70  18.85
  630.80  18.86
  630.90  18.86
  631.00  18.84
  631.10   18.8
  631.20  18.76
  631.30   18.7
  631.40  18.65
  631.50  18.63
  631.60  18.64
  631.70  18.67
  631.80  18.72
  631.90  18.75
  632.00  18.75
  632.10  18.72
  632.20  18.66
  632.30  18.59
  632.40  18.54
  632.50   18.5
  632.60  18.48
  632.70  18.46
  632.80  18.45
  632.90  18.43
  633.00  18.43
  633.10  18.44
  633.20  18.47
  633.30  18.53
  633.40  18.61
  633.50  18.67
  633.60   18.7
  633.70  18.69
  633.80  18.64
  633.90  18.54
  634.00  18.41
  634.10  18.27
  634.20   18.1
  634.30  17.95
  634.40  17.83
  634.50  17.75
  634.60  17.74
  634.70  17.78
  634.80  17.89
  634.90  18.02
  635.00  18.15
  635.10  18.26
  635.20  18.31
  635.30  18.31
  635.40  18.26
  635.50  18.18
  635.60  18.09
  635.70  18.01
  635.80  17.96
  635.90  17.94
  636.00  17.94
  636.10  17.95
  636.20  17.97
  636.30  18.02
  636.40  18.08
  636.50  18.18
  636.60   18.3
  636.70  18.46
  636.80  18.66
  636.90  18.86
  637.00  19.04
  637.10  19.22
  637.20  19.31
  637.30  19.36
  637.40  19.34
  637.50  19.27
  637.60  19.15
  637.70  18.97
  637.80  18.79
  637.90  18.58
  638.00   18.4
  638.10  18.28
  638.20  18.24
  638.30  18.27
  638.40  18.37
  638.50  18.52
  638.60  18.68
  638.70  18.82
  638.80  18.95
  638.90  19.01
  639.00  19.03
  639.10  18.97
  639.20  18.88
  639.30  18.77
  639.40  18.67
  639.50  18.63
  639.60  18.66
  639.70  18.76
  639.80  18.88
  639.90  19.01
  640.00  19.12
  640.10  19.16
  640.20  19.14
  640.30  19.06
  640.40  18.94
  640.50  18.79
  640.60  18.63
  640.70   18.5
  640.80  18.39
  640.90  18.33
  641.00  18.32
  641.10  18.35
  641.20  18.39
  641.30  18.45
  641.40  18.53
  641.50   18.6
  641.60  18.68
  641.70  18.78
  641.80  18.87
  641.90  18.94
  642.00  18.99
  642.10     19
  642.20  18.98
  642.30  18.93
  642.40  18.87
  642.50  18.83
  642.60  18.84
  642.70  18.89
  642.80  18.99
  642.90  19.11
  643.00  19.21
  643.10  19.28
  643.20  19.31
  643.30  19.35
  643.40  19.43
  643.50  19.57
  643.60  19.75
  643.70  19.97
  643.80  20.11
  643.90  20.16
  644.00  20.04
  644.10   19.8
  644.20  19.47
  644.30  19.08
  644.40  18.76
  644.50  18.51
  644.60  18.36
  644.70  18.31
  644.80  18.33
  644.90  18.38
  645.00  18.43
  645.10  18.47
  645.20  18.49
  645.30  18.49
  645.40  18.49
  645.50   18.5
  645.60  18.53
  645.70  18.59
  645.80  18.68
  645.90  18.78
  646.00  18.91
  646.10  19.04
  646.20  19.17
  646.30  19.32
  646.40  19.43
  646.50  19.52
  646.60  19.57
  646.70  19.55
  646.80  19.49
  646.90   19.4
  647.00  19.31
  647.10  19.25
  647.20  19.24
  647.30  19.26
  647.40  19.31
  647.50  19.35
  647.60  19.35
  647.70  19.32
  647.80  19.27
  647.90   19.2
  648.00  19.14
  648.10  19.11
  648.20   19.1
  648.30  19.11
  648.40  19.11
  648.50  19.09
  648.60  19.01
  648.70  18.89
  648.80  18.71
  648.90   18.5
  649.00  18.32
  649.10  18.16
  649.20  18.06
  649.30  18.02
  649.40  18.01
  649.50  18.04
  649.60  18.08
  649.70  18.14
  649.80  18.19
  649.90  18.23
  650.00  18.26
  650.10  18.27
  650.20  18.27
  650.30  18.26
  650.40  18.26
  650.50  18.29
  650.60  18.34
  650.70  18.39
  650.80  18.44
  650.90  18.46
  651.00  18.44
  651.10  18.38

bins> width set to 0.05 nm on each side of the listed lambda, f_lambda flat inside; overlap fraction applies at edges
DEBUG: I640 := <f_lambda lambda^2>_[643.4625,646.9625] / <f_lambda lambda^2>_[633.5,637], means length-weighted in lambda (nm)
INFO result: 1.08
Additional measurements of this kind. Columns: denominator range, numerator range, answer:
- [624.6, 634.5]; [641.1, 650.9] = 1.07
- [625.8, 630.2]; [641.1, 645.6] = 1.07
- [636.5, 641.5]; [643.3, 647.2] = 1.04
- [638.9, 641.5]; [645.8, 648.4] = 1.05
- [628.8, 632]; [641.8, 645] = 1.06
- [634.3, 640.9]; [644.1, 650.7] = 1.04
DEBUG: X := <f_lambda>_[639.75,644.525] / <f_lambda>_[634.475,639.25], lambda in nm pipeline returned 1.03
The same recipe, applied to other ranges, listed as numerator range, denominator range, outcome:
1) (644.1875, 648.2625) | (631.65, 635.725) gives 1.03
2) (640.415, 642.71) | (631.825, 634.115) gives 1.01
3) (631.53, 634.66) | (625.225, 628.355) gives 1.01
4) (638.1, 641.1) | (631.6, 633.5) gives 1.01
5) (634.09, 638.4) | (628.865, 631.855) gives 0.98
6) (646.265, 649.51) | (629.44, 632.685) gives 1.02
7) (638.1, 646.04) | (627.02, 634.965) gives 1.01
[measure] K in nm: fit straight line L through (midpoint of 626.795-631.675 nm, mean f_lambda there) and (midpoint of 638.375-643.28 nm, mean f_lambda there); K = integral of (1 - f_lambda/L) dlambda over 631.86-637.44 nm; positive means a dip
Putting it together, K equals 0.121 nm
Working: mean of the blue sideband 18.8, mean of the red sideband 18.8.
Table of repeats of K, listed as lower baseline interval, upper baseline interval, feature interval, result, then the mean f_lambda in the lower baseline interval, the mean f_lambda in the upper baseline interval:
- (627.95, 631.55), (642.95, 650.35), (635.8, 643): 0.078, 18.9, 18.9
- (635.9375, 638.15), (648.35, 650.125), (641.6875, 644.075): -0.097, 18.6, 18.4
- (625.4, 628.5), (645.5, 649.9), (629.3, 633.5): -0.035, 18.4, 18.9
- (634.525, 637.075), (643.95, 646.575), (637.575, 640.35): -0.056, 18.2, 18.8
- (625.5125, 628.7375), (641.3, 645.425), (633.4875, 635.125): 0.045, 18.5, 19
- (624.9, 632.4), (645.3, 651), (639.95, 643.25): -0.021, 18.5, 18.8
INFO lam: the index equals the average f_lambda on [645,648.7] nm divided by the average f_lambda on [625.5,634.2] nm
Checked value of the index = 1.03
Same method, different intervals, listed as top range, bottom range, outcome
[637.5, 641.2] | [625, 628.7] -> 1.02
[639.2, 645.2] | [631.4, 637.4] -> 1.03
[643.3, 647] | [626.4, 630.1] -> 1.02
